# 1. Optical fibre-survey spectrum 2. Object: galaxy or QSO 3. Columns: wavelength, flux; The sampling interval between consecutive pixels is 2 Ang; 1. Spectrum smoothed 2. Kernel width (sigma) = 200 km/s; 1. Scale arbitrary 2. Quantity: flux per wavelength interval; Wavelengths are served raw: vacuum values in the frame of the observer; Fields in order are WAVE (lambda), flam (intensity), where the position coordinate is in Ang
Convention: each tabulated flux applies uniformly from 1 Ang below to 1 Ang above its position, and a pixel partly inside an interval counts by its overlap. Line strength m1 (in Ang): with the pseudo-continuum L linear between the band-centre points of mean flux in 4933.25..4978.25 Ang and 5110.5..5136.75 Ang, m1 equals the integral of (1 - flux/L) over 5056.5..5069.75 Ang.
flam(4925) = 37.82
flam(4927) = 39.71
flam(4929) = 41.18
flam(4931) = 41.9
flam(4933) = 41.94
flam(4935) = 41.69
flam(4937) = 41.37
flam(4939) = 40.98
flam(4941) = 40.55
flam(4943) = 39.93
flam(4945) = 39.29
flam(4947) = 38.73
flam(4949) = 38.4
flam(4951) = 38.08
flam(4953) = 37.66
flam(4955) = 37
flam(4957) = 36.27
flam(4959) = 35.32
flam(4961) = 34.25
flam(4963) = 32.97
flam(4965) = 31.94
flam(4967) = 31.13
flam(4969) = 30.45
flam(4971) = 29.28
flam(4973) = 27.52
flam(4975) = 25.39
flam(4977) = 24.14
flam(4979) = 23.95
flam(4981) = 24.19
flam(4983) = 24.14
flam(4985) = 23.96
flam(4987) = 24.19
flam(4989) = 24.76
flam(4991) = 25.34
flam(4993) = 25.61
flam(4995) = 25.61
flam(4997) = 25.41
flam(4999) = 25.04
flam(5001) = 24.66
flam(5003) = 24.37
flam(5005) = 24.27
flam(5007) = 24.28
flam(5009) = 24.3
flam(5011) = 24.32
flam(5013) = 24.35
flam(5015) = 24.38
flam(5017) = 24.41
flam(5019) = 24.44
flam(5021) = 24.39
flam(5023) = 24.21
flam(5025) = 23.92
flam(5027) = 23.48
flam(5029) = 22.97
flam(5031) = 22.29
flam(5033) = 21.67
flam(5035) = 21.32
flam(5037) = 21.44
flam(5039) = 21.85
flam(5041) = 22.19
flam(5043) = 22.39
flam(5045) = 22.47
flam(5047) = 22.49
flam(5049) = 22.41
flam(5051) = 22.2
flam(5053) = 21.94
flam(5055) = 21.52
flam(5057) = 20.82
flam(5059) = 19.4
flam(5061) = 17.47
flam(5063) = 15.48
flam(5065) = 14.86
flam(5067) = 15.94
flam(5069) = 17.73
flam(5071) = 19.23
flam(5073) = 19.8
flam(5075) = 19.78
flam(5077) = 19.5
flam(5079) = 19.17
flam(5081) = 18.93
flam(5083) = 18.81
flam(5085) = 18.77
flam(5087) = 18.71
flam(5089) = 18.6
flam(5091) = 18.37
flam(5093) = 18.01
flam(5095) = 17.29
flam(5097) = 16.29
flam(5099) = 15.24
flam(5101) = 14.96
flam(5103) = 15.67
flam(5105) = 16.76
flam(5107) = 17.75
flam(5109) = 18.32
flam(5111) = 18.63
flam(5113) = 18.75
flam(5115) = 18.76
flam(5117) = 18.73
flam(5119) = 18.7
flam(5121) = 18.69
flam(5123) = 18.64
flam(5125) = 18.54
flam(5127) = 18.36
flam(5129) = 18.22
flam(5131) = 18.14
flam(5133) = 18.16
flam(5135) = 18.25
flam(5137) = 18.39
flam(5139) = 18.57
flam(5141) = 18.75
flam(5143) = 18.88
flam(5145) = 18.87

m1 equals 3.9 Ang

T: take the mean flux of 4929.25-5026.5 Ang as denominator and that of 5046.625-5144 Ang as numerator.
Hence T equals 0.61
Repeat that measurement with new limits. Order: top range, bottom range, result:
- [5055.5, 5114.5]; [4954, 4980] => 0.58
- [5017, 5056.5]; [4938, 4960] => 0.59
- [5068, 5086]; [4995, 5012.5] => 0.77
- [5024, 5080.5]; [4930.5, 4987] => 0.61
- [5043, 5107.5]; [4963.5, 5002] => 0.71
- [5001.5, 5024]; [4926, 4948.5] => 0.60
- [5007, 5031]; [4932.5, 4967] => 0.64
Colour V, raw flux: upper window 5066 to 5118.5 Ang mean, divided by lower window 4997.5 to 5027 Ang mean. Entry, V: 0.74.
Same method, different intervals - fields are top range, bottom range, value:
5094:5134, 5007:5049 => 0.77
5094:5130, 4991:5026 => 0.72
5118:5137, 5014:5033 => 0.78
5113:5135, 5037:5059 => 0.85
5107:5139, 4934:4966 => 0.49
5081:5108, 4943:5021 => 0.61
